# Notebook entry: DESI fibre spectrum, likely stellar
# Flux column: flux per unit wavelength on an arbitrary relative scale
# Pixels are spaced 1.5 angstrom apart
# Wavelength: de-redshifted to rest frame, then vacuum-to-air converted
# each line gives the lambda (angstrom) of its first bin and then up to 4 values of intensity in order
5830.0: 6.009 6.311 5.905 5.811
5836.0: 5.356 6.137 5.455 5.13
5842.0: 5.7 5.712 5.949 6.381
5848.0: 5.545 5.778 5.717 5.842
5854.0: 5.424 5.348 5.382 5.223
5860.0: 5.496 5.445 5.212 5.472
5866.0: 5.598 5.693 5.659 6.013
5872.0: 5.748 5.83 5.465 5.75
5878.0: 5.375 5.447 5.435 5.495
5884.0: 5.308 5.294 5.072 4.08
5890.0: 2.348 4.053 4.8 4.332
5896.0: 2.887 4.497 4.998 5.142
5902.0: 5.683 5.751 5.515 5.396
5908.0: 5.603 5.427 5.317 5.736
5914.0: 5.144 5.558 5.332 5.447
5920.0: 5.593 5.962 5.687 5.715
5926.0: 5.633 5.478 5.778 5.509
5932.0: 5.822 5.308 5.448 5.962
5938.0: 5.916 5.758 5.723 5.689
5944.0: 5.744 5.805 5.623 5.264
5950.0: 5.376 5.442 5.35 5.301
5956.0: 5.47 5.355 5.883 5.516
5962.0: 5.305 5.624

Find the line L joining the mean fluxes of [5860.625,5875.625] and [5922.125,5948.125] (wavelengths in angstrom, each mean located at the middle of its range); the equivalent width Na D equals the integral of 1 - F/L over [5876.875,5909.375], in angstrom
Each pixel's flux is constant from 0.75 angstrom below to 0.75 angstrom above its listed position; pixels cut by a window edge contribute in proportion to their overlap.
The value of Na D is 4.2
